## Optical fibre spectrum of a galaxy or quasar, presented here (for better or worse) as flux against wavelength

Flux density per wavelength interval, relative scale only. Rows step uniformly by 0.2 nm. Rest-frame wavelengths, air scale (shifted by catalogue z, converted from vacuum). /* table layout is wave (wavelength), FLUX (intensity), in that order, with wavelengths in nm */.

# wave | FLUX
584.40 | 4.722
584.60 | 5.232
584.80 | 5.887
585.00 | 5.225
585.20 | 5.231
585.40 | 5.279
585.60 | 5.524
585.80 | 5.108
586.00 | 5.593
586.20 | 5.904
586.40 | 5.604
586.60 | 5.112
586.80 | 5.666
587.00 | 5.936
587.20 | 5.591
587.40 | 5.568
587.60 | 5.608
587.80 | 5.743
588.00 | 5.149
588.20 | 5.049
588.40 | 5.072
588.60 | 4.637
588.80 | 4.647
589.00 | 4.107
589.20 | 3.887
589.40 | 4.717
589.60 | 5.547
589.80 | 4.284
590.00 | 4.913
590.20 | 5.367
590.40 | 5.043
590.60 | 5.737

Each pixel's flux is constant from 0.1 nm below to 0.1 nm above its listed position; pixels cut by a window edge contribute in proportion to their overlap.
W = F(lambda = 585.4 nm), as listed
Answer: 5.279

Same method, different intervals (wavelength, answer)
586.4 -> 5.604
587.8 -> 5.743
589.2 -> 3.887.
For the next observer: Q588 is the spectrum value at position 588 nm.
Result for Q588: 5.149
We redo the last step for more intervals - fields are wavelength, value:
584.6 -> 5.232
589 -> 4.107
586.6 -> 5.112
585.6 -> 5.524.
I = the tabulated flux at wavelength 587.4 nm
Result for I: 5.568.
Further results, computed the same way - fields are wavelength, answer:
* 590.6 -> 5.737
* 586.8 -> 5.666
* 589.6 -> 5.547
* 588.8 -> 4.647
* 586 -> 5.593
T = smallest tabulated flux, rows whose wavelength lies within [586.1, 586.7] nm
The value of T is 5.112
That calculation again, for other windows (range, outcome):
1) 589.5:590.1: 4.284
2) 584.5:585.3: 5.225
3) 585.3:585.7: 5.279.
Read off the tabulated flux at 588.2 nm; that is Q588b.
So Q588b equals 5.049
